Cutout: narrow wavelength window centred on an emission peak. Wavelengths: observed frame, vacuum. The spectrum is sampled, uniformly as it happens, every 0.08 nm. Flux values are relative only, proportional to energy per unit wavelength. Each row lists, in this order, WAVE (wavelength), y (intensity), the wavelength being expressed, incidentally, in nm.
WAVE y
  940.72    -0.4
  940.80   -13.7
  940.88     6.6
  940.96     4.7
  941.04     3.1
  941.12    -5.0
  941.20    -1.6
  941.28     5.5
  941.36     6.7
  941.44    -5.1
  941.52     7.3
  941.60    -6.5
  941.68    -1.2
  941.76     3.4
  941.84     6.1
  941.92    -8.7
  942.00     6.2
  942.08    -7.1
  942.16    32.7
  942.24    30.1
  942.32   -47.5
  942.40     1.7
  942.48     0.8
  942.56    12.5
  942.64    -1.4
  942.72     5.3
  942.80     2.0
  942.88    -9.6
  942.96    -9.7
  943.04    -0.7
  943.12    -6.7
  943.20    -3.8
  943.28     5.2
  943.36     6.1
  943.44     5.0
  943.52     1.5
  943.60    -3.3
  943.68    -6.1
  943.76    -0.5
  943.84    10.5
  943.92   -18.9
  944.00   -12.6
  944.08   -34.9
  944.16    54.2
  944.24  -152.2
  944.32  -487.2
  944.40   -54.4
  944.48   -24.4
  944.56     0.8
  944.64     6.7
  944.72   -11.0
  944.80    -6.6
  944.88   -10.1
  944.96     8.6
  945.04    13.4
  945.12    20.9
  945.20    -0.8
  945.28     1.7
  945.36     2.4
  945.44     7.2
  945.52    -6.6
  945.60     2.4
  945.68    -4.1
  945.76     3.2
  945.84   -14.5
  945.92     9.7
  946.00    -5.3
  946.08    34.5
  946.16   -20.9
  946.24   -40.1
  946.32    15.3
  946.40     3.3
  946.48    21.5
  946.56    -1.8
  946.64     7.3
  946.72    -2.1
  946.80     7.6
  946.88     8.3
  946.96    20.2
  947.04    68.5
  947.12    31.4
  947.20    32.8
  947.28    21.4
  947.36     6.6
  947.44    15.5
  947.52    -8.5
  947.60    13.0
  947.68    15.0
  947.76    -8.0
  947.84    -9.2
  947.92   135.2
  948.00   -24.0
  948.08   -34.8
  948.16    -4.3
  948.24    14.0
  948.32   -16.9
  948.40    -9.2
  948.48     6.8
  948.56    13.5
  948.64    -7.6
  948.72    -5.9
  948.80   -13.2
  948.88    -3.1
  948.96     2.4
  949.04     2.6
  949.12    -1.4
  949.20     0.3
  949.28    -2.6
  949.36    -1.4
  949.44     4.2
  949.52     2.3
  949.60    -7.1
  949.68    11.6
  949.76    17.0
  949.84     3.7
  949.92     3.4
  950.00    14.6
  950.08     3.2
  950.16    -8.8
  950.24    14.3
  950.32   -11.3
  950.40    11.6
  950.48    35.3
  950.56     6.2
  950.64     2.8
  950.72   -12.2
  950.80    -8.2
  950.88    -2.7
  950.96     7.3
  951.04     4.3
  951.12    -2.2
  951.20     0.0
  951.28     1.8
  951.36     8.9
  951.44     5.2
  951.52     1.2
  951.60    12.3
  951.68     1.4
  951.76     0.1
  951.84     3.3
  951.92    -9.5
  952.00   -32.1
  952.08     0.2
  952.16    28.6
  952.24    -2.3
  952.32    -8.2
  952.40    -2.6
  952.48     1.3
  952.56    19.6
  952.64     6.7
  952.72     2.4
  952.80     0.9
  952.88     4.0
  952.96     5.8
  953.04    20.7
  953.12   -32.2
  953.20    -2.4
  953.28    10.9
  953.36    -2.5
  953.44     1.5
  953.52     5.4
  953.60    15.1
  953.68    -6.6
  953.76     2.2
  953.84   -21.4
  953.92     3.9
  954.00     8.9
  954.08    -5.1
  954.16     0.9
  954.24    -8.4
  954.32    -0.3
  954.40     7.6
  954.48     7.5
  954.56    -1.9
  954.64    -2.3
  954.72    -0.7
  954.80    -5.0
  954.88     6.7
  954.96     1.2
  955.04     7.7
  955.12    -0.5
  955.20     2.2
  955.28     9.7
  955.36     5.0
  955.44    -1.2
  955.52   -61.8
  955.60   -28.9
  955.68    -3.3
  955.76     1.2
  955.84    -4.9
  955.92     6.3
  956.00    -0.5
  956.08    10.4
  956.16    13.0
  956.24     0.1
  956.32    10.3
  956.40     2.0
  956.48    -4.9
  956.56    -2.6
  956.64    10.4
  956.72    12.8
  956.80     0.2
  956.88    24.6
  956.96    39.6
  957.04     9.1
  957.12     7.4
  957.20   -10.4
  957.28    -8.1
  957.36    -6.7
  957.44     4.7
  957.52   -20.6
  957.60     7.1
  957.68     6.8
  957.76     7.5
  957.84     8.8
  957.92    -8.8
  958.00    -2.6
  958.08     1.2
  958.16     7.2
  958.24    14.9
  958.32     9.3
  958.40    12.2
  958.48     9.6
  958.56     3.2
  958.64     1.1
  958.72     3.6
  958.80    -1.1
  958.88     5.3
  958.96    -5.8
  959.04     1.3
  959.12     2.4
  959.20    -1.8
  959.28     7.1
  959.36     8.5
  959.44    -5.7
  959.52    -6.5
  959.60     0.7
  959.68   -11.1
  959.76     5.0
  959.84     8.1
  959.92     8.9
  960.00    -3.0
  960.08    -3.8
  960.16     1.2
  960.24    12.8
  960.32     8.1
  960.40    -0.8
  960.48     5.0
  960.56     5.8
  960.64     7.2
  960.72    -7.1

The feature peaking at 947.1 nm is H-beta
